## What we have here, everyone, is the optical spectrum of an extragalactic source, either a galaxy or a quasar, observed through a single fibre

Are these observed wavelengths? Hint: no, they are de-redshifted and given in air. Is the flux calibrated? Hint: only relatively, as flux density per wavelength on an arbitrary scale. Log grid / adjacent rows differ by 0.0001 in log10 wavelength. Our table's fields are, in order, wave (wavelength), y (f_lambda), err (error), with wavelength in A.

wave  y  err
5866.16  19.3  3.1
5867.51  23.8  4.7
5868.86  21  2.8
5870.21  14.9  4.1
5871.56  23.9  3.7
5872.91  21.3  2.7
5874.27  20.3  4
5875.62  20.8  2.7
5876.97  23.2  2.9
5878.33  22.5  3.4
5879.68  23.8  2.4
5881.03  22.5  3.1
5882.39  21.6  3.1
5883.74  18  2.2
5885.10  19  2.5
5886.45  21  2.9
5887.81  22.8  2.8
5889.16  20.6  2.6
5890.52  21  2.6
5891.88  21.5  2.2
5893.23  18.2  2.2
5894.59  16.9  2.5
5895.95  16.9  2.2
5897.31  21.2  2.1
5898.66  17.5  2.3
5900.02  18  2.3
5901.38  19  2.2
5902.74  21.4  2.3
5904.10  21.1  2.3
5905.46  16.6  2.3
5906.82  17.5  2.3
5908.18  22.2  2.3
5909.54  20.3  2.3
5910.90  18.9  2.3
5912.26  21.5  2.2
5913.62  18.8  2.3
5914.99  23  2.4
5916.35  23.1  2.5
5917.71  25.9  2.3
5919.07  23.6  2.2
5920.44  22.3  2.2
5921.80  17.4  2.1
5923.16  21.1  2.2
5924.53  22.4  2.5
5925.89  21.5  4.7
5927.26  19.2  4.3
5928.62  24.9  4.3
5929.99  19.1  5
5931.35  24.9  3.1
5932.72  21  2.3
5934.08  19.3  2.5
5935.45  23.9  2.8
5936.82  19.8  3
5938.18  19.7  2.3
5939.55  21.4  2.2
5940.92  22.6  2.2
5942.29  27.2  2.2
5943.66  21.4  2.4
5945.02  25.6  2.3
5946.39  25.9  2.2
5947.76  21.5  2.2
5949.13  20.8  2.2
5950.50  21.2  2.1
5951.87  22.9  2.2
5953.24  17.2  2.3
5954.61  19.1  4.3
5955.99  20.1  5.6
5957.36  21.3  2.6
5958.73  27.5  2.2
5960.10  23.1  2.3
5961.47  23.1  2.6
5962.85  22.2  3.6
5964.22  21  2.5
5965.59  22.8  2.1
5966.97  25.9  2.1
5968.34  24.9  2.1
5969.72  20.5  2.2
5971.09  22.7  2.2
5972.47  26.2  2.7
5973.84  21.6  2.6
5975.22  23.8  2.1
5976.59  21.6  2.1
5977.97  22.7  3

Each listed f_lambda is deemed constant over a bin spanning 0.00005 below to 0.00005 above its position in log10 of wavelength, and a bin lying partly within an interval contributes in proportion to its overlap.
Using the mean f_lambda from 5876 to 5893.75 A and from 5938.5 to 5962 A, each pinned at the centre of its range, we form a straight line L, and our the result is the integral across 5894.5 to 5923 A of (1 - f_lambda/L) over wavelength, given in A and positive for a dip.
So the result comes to 1.89 A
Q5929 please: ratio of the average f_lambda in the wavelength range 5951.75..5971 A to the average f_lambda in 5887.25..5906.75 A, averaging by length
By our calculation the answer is 1.1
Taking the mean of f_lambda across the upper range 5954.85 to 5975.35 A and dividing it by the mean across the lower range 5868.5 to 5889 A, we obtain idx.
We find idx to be 1.09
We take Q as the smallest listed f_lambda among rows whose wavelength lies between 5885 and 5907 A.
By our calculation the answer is 16.6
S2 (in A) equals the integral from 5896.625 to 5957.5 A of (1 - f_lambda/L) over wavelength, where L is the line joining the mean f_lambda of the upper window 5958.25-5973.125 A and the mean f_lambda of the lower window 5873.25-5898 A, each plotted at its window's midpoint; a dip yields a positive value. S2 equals 2.63 A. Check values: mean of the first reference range 20.7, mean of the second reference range 23.6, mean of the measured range 21.2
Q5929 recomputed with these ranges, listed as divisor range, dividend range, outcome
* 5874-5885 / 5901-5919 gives 0.97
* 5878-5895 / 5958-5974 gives 1.13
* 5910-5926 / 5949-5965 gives 1.00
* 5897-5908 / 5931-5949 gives 1.18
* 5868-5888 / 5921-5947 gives 1.04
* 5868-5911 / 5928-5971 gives 1.10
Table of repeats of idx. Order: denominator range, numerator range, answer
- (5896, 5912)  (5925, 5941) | 1.10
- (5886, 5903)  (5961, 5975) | 1.18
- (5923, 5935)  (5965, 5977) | 1.08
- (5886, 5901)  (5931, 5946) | 1.15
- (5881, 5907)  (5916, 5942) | 1.11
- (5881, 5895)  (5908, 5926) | 1.07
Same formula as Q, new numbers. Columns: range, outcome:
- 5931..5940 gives 19.3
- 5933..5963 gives 17.2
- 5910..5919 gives 18.8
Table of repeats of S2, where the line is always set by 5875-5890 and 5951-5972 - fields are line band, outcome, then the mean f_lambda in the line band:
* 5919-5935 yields 0.4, 21.3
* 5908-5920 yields -0.1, 21.9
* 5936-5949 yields -0.4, 22.7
